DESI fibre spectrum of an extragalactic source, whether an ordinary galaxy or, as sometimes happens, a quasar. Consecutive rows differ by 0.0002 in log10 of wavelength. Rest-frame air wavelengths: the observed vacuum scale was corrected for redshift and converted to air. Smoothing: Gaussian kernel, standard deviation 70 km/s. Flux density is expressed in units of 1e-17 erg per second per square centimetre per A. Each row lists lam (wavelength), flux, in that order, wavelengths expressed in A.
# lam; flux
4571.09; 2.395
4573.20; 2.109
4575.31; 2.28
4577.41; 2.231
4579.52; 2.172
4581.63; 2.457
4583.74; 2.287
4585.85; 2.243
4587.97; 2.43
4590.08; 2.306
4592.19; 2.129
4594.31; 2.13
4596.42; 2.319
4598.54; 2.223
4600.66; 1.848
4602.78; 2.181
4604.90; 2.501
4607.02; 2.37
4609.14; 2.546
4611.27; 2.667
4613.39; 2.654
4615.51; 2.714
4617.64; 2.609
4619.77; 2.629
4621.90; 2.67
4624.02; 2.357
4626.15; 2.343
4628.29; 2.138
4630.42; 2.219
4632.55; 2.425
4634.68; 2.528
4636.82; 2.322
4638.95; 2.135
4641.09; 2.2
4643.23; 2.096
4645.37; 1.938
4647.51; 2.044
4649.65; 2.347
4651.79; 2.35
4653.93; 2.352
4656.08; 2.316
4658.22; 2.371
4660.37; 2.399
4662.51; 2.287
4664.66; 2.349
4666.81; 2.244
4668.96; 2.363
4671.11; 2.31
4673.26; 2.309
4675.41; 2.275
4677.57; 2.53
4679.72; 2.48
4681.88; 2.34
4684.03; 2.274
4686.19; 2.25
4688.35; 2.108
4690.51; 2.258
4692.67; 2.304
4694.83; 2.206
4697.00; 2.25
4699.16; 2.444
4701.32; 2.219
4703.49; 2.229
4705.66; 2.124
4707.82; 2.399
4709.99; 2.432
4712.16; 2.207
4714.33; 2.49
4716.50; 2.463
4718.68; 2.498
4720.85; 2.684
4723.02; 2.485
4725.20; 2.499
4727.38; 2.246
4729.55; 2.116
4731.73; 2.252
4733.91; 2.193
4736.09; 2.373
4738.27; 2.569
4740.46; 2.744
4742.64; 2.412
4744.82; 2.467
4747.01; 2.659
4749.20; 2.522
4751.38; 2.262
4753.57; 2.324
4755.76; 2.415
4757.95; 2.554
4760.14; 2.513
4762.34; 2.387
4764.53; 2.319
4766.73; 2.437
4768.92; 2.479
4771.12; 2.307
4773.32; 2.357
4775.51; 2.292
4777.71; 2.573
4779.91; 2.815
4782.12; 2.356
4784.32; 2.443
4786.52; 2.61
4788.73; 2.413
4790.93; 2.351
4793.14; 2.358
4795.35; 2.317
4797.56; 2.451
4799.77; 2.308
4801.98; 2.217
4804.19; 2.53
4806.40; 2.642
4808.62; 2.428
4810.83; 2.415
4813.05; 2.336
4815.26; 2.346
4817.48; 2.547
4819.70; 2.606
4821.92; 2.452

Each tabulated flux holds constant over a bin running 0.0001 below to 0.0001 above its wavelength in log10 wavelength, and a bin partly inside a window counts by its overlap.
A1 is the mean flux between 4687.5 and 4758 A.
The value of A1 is 2.37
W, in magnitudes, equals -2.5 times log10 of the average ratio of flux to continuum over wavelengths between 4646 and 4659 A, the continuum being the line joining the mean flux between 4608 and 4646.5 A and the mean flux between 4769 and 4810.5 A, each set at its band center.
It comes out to 0.06 mag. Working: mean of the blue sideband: 2.4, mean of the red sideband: 2.43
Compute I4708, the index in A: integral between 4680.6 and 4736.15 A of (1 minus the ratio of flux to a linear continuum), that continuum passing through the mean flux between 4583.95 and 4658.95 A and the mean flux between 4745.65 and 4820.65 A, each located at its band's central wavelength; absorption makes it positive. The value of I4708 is 1.59 A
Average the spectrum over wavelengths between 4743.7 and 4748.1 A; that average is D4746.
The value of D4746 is 2.56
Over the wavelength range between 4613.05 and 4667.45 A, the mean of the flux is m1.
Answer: 2.34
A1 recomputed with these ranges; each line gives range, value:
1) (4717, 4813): 2.43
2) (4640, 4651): 2.13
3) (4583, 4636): 2.38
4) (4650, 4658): 2.34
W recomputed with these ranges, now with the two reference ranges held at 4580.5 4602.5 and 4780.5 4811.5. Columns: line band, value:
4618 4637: -0.068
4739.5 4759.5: -0.046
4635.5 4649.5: 0.068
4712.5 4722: -0.071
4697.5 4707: 0.036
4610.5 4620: -0.177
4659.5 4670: -0.012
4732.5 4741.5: -0.040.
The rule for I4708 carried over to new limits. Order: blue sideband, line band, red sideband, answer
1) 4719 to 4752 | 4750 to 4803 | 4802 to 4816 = 0.5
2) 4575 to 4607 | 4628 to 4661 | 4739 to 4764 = 0.9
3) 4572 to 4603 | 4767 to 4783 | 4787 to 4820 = -0.4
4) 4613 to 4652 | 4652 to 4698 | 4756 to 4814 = 1.1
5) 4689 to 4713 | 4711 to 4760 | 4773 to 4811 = -1.9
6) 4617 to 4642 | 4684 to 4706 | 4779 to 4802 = 1.4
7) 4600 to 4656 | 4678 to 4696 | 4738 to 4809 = 0.8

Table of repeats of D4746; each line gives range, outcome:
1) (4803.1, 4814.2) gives 2.47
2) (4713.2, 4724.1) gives 2.52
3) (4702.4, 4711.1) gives 2.3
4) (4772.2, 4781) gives 2.51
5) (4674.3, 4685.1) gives 2.38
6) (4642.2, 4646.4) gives 2.02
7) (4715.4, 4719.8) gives 2.48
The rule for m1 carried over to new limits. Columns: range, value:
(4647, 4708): 2.3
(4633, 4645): 2.25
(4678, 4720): 2.32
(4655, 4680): 2.35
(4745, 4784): 2.45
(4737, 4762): 2.49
